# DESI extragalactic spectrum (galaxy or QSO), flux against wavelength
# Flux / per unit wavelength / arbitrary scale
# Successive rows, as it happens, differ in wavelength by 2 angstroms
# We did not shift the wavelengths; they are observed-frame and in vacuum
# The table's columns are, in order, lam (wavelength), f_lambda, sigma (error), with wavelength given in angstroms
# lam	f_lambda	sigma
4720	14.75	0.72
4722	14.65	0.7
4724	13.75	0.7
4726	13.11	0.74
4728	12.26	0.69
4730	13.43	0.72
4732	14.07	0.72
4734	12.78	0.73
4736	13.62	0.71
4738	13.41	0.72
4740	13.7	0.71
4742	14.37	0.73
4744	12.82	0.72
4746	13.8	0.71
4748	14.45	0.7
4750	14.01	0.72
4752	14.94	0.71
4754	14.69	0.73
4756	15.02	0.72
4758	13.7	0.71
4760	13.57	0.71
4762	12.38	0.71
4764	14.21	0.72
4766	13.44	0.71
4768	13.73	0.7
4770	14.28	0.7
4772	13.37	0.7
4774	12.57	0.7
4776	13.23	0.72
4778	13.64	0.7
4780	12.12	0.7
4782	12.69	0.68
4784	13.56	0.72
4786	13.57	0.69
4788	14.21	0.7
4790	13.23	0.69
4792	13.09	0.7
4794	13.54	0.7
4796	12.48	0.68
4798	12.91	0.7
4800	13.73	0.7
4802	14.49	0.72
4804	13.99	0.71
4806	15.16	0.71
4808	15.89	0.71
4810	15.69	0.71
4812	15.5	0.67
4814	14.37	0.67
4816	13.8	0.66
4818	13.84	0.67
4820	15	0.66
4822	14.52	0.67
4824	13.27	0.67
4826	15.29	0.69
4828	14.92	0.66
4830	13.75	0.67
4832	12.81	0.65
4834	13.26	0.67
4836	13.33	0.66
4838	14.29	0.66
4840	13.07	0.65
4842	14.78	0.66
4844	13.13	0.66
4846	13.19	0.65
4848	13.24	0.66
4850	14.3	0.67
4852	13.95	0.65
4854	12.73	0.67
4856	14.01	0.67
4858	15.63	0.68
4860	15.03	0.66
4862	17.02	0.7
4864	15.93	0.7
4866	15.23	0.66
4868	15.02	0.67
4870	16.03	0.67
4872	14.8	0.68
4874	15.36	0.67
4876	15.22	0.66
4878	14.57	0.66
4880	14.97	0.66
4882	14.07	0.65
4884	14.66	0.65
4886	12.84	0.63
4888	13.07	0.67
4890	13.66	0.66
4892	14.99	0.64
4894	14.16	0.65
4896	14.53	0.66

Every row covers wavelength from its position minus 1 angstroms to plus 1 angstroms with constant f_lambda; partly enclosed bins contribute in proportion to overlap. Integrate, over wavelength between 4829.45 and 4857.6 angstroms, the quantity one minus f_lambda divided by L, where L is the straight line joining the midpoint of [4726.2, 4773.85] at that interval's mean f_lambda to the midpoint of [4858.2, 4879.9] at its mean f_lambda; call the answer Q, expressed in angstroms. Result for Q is 2.70 angstroms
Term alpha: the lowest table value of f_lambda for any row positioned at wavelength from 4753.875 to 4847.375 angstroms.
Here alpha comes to 12.12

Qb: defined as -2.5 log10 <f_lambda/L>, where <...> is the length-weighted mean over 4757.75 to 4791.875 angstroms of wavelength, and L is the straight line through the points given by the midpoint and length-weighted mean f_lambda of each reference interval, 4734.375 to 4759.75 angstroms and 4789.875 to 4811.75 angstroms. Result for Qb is 0.05 mag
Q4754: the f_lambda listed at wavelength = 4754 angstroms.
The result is 14.69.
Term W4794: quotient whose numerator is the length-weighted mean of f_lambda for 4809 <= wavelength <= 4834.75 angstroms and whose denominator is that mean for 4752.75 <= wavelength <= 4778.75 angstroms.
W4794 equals 1.05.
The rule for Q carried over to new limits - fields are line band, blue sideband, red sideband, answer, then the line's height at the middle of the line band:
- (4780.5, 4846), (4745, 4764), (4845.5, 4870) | 2.17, 14.4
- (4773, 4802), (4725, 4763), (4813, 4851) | 1.19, 13.8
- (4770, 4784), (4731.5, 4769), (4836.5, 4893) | 0.89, 14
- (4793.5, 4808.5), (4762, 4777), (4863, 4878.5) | 0.07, 14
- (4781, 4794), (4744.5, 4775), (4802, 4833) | 0.71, 14.2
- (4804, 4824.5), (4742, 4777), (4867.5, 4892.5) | -0.83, 14.1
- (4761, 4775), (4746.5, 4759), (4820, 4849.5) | 0.88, 14.3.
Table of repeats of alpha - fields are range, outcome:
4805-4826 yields 13.27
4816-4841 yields 12.81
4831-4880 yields 12.73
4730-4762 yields 12.38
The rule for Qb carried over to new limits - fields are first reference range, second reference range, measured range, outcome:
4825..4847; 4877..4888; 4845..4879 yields -0.060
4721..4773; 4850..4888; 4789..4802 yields 0.071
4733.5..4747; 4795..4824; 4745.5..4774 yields -0.013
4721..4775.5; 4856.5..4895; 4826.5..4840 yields 0.056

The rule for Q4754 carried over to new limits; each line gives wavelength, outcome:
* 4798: 12.91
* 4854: 12.73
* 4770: 14.28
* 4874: 15.36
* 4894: 14.16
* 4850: 14.3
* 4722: 14.65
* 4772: 13.37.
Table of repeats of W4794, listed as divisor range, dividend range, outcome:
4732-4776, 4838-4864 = 1.04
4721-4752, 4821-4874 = 1.05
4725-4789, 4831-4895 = 1.05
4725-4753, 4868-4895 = 1.06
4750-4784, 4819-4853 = 1.02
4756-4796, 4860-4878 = 1.16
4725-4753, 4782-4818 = 1.03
